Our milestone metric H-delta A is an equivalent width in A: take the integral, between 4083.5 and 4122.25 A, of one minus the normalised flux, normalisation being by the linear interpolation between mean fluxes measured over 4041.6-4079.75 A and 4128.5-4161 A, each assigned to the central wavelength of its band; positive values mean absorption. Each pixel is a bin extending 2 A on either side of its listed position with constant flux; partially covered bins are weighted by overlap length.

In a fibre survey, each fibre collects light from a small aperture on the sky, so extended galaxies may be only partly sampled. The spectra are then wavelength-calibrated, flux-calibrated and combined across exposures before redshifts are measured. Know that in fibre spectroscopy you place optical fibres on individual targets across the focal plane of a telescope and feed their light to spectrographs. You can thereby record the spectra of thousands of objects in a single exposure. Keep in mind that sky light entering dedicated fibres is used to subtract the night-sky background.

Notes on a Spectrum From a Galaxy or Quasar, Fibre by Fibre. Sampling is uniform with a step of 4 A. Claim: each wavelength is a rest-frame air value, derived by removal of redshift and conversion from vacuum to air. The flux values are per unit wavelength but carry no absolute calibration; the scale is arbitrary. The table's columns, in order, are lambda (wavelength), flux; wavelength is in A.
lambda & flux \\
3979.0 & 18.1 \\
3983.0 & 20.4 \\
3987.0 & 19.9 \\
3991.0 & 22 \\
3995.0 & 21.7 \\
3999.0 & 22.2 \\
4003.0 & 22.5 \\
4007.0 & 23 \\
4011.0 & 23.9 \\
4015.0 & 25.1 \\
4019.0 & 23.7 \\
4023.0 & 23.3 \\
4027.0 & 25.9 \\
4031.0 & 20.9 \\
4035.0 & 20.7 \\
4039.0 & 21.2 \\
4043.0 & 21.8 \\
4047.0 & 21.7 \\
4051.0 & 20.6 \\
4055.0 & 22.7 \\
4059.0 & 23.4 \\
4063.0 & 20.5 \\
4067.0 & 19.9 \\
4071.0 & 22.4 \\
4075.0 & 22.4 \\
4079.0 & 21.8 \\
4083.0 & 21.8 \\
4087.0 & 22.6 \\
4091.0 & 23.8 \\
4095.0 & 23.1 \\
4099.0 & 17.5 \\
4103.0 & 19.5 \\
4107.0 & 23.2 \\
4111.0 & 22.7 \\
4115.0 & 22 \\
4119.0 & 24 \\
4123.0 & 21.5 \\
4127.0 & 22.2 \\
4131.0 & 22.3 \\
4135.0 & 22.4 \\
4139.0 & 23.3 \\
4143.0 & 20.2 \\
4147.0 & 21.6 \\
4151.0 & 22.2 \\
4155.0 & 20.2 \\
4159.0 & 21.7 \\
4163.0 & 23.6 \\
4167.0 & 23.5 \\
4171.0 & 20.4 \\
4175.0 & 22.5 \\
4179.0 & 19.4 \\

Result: -0.5 A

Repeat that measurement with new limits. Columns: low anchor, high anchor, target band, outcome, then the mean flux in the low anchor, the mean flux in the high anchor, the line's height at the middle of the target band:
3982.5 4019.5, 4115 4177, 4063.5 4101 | 1.0 A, 22.5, 22.1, 22.3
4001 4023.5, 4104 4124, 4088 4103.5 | 1.1 A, 23.6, 22.6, 22.8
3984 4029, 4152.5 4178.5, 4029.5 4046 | 1.1 A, 23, 21.8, 22.7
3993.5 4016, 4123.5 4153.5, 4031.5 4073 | 2.1 A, 23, 22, 22.6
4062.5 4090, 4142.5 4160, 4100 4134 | -0.9 A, 21.8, 21.2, 21.5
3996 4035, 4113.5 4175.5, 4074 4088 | 0.3 A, 23.2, 22.1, 22.6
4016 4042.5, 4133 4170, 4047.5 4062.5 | 0.3 A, 22.7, 22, 22.5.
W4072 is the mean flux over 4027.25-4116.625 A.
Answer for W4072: 21.7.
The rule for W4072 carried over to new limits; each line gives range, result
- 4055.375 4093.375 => 22.1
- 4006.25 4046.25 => 22.9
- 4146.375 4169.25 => 22.1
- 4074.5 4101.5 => 21.8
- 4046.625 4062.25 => 22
